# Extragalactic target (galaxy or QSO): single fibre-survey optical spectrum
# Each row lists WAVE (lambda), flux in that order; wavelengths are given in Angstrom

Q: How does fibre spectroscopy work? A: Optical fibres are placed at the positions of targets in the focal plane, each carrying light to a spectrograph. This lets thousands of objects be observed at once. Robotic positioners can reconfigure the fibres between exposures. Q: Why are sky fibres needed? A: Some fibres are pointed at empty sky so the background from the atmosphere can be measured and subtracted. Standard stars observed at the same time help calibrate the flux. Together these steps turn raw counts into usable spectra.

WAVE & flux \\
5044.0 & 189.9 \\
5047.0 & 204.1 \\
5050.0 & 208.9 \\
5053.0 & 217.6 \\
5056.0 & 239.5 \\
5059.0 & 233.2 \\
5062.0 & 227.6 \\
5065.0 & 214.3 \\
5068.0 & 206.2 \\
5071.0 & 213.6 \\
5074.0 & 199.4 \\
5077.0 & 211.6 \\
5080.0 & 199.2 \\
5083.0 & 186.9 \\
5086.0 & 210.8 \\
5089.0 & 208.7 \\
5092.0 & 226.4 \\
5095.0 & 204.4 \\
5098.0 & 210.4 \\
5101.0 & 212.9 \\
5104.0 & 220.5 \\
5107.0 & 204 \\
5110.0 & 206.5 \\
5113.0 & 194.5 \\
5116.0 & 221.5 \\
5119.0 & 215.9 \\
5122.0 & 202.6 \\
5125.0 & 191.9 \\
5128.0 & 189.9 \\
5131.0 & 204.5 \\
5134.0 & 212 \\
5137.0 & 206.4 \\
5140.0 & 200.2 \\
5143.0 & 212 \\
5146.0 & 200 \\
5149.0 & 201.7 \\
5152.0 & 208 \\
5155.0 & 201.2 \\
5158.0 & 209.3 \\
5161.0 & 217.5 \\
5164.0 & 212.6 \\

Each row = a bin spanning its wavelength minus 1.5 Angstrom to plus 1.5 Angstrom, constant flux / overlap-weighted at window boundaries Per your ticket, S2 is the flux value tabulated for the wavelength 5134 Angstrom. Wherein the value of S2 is 212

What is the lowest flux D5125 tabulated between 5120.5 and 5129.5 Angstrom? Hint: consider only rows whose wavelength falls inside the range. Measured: 189.9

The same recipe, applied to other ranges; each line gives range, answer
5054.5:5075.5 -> 199.4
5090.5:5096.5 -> 204.4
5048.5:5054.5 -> 208.9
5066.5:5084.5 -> 186.9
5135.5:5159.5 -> 200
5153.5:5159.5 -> 201.2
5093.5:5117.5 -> 194.5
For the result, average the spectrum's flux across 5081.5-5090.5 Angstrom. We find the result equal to 202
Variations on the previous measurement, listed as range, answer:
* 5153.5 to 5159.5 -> 205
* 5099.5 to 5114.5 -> 208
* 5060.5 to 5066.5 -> 221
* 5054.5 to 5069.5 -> 224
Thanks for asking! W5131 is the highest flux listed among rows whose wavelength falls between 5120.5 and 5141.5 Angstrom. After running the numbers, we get 212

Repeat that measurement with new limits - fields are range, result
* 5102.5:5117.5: 221.5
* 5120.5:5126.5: 202.6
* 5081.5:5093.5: 226.4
